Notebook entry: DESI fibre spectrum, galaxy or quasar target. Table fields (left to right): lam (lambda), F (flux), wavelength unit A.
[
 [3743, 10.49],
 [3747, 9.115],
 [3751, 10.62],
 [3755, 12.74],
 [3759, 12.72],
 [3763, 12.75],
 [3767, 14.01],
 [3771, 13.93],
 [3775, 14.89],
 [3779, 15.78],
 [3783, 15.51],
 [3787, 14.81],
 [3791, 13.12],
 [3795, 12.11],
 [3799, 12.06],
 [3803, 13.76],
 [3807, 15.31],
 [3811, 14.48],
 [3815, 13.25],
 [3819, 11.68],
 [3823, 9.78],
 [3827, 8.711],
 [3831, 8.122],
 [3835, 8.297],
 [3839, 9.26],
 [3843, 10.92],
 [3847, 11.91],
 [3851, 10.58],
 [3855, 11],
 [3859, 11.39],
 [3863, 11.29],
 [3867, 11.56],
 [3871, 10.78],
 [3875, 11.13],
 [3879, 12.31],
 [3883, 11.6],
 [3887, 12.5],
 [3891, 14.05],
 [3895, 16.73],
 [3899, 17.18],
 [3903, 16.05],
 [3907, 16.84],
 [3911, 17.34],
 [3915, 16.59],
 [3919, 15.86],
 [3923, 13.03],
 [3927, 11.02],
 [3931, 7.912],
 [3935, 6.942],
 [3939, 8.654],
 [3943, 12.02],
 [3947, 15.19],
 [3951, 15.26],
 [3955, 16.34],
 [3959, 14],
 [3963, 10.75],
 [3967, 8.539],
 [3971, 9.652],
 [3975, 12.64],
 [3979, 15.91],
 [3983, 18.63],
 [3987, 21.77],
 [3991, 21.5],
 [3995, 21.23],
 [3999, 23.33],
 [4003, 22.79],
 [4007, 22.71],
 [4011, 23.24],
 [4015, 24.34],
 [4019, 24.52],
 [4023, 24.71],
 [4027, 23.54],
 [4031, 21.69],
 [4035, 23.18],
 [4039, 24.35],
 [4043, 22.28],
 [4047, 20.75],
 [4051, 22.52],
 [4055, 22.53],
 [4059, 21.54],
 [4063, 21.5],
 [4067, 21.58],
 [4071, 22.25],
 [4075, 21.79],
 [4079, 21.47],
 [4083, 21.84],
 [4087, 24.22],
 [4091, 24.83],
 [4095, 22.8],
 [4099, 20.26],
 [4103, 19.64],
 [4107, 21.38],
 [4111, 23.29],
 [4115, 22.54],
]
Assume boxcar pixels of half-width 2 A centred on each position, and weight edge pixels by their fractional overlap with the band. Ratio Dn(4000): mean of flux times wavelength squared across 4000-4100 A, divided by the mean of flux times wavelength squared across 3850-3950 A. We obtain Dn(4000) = 1.91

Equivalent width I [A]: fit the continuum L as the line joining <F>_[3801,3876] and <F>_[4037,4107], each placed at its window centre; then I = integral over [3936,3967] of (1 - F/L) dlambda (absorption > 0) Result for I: 7.2 A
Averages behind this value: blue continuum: 11.2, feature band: 12.7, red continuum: 22.1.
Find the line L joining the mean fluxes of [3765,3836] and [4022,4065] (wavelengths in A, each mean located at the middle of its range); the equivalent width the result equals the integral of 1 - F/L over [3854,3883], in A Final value 7.8 A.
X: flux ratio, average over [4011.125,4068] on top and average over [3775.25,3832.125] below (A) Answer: 1.77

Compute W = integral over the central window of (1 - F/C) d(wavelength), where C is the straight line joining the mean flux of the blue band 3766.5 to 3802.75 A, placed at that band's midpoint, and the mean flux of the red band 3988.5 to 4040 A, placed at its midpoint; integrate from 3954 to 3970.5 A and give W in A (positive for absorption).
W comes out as 7.1 A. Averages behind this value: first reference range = 14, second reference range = 23.1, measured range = 11.9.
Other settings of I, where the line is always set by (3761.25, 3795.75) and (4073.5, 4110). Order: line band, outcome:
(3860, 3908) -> 9.94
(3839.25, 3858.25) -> 5.96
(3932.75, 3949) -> 6.79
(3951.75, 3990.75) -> 9.13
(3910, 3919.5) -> 0.53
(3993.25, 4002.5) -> -1.26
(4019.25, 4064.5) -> -4.12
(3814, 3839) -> 9.07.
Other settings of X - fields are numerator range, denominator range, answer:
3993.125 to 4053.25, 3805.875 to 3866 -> 2.09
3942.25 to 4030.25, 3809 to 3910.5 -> 1.52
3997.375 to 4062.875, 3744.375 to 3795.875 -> 1.74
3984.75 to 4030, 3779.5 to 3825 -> 1.72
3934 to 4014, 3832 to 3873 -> 1.53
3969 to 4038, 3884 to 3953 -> 1.53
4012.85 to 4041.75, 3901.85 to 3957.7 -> 1.76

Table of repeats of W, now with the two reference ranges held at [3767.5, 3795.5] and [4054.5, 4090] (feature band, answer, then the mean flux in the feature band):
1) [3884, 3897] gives 2.33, 14.2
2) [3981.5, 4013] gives -2.81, 22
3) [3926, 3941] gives 8.11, 8.47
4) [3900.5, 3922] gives 1.76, 16.4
